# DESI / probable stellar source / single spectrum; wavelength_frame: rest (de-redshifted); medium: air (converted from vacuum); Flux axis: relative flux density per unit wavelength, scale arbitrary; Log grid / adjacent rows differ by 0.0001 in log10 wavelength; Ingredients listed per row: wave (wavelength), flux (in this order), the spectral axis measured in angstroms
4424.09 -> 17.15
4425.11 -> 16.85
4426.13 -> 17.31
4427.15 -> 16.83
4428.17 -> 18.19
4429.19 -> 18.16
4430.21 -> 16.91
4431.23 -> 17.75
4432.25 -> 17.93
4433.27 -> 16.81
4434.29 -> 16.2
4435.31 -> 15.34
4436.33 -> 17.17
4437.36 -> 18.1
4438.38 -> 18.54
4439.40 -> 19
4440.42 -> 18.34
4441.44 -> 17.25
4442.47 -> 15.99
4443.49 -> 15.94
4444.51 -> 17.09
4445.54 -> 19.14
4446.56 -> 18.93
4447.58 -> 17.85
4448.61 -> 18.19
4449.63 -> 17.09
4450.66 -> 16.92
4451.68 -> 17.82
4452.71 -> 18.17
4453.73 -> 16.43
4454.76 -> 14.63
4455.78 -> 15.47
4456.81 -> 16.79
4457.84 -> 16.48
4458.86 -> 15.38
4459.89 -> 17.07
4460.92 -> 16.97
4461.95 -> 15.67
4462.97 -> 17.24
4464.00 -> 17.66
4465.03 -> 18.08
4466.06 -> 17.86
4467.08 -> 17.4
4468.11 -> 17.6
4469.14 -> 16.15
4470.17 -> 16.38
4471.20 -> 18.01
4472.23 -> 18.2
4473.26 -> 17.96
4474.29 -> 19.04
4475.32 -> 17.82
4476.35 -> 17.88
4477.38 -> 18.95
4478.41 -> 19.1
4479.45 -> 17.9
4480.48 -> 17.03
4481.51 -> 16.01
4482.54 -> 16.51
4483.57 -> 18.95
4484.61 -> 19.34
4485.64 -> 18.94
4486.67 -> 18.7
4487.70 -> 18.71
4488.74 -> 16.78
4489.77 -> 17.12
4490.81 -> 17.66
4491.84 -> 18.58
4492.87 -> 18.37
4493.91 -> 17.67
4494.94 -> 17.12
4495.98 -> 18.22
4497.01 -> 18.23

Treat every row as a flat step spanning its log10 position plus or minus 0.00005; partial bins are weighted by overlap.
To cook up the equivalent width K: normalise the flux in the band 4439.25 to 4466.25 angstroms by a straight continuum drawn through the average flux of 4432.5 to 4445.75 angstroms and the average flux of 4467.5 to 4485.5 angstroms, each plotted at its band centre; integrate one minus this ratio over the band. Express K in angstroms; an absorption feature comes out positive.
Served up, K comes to 0.5 angstroms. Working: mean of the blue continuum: 17.3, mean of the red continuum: 17.8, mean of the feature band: 17.1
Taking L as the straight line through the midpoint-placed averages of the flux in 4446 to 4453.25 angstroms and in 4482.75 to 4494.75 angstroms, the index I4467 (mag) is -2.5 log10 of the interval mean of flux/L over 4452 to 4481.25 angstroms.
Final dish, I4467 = 0.05 mag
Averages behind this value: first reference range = 17.9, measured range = 17.3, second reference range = 18.2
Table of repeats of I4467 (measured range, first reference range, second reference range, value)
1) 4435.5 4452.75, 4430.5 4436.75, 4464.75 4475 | -0.04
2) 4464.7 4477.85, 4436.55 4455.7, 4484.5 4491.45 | 0.00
